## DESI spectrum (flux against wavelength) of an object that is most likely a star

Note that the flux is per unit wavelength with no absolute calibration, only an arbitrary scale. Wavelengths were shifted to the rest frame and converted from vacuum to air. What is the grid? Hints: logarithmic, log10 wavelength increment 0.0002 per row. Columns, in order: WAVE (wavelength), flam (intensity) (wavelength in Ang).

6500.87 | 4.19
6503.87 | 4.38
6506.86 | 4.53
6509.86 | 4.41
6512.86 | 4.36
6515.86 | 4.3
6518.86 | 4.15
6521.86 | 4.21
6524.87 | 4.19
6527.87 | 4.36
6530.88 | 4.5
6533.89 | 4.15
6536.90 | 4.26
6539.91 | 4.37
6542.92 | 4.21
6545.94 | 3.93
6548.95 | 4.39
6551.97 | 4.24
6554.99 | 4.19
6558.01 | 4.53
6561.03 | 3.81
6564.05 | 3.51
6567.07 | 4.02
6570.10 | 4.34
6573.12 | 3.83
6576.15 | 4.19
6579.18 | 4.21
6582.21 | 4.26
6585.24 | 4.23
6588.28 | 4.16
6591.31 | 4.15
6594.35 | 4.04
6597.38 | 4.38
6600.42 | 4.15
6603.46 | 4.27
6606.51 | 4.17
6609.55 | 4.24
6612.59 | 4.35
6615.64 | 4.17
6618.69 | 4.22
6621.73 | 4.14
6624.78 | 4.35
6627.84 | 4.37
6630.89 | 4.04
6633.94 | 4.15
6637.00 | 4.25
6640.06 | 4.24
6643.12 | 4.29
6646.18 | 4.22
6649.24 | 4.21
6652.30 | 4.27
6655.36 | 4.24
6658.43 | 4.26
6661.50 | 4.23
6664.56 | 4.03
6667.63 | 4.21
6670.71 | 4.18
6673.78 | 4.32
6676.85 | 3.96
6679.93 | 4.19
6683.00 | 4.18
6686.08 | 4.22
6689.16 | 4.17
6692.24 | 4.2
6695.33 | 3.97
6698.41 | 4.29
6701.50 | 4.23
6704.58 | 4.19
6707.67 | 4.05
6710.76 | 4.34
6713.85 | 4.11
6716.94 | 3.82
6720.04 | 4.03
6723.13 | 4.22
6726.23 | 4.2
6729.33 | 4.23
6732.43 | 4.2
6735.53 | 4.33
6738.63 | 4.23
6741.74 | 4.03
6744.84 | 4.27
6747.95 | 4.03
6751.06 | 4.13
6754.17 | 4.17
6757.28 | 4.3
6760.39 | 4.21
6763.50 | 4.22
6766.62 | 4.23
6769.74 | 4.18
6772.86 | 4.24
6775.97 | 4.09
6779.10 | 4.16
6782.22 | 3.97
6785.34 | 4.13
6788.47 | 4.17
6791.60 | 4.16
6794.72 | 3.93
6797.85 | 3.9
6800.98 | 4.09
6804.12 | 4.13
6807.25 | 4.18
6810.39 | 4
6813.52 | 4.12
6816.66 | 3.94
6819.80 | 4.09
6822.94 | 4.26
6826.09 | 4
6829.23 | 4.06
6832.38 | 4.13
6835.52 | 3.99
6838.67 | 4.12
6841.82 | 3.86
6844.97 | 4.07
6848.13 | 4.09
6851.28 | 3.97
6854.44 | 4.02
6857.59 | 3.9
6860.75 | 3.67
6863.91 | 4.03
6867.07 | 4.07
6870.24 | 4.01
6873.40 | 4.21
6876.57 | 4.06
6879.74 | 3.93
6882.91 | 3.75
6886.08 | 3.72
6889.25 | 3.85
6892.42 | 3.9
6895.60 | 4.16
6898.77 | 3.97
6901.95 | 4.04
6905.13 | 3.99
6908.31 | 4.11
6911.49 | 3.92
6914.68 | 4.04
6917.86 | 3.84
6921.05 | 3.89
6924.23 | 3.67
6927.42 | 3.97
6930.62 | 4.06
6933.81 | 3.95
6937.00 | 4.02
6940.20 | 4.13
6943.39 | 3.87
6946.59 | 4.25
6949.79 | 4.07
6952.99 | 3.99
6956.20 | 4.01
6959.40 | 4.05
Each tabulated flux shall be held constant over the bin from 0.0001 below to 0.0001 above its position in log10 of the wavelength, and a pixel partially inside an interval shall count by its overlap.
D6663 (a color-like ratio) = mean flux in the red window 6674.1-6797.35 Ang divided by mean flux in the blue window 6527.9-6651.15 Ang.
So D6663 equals 0.99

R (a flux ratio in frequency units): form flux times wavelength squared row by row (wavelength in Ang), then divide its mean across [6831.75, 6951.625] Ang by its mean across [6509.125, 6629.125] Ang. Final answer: 1.0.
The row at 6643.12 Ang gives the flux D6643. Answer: 4.29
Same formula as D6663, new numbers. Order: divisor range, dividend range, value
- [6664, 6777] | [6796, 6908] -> 0.96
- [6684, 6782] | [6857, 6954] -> 0.95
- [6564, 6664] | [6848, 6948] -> 0.95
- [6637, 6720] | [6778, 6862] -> 0.97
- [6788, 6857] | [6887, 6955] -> 0.98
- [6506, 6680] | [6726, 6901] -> 0.97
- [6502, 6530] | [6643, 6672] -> 0.97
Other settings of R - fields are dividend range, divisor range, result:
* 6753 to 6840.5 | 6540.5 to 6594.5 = 1.07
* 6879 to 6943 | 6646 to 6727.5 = 1.01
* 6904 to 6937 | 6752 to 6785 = 0.99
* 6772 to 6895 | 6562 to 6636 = 1.04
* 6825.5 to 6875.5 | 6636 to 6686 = 1.01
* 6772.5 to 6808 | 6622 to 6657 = 1.01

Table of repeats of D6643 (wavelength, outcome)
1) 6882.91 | 3.75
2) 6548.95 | 4.39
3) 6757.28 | 4.3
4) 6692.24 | 4.2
